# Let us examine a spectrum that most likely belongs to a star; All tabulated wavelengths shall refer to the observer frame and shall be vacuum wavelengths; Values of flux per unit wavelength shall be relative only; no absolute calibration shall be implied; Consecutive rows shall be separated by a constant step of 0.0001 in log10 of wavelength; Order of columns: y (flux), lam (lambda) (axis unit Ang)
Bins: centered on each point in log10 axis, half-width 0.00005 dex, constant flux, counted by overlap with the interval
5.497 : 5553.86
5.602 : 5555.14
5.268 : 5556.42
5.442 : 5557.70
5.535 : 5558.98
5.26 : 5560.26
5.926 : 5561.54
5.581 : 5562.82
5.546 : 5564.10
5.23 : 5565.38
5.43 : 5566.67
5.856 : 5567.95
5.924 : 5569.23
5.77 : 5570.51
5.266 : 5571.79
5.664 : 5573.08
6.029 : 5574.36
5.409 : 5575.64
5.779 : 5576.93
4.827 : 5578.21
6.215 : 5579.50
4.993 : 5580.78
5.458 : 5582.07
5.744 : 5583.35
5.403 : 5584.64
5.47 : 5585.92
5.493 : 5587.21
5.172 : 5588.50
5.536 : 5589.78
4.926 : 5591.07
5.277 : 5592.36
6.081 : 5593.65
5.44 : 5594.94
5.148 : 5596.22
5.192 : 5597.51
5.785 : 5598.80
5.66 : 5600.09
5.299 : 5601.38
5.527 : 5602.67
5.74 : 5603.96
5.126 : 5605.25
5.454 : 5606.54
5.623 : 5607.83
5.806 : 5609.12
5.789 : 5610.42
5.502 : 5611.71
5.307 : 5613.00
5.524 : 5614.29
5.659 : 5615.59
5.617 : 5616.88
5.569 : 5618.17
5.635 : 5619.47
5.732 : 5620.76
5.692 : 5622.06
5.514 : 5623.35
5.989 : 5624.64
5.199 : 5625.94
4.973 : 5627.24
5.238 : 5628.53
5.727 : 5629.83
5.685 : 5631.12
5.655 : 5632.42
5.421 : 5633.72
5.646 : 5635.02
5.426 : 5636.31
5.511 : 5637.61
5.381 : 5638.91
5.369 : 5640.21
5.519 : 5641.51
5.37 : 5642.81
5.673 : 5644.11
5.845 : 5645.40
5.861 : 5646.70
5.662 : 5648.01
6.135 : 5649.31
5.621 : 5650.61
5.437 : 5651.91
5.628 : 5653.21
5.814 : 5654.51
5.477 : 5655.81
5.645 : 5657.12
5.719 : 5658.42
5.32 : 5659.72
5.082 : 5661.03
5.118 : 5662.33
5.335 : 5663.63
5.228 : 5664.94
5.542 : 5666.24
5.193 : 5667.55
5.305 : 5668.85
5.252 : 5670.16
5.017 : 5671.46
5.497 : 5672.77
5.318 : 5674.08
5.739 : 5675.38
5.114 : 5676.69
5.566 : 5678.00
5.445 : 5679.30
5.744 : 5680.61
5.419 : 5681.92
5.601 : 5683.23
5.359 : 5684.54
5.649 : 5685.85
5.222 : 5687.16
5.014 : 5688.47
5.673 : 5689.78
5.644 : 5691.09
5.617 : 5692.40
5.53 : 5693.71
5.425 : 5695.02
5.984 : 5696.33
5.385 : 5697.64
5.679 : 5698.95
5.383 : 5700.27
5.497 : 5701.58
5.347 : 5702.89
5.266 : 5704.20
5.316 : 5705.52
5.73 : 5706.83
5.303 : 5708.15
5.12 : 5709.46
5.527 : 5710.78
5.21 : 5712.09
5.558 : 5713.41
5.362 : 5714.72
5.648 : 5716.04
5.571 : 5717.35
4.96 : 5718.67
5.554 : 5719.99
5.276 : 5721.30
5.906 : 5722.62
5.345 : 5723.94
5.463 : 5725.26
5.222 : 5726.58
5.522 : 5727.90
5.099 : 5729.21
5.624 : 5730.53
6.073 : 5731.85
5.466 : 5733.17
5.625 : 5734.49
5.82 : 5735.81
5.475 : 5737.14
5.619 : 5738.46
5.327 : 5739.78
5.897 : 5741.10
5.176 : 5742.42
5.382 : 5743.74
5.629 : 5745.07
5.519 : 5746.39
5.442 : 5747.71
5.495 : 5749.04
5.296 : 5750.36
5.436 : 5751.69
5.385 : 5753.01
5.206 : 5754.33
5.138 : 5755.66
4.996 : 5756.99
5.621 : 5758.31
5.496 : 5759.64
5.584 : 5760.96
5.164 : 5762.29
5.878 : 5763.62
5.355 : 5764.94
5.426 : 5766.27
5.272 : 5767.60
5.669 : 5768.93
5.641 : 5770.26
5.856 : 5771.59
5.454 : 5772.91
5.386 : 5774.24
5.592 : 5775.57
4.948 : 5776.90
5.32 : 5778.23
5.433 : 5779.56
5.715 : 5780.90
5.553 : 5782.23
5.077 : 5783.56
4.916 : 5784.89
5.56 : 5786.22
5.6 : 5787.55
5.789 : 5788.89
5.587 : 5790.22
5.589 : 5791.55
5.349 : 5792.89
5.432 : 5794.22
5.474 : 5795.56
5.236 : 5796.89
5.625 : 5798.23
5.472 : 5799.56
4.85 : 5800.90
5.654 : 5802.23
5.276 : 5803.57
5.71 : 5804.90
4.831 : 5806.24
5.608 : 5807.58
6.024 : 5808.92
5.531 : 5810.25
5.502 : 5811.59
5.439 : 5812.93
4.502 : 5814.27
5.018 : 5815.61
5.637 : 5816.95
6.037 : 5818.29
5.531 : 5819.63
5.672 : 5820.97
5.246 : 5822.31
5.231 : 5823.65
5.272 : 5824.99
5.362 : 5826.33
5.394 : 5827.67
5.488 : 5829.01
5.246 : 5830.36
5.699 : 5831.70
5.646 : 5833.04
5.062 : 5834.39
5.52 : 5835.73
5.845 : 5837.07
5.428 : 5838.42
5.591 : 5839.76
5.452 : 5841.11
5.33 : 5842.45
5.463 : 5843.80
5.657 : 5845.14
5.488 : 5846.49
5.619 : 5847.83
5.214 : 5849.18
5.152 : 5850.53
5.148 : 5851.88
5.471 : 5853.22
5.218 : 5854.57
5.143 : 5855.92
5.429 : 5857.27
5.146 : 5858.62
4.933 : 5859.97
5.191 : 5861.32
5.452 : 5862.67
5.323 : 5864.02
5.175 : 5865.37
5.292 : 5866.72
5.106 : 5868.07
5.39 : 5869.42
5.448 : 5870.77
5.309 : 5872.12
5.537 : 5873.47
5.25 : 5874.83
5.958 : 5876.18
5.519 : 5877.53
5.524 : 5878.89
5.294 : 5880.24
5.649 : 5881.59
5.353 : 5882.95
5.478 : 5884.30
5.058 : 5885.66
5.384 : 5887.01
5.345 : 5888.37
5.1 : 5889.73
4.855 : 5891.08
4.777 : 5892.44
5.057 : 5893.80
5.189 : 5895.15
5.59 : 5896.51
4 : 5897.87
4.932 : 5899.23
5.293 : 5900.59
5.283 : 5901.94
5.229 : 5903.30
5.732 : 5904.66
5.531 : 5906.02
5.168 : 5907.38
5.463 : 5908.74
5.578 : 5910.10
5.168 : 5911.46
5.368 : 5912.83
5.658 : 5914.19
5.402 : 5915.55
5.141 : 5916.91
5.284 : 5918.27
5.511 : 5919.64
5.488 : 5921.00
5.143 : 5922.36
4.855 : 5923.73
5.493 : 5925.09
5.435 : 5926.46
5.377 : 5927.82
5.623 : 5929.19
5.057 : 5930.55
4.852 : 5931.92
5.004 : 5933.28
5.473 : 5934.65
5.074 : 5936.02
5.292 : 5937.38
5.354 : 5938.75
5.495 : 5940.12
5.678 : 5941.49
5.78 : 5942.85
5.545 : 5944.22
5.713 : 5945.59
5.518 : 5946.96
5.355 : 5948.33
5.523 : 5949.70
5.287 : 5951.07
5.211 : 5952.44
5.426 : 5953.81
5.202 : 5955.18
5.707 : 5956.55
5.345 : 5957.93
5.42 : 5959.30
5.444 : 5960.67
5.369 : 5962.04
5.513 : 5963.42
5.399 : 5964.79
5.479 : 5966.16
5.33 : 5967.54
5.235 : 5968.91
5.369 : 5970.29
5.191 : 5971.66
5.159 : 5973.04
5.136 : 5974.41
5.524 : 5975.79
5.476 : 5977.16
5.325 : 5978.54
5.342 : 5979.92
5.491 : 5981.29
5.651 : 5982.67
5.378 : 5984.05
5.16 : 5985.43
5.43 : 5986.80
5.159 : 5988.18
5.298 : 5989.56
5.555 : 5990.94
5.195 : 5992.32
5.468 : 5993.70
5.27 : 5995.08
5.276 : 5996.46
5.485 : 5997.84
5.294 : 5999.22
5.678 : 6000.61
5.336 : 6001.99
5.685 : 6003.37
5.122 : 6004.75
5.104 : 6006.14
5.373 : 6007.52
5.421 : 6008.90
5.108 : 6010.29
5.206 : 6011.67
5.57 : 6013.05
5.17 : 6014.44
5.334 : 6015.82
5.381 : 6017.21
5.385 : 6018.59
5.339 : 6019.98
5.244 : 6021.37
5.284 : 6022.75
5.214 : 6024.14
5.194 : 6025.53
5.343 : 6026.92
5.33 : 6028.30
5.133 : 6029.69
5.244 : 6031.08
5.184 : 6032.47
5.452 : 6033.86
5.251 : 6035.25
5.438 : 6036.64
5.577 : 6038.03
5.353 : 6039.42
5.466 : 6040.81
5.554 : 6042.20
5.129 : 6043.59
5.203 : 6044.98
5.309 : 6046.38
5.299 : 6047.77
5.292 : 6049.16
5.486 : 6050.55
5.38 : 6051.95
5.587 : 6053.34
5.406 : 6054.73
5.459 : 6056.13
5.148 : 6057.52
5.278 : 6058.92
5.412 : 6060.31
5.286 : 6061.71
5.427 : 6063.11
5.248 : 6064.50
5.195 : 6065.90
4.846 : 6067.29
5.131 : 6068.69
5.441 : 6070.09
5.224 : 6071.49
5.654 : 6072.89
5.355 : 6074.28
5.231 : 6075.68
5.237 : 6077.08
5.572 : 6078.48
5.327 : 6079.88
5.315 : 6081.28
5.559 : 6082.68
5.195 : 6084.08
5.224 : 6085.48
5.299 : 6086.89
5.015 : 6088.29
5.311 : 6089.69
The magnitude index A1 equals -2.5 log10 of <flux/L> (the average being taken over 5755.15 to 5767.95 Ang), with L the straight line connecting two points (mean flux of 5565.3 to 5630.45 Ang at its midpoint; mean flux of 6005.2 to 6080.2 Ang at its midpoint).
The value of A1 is 0.009 mag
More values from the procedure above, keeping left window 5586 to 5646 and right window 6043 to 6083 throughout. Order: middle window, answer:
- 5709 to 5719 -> 0.02 mag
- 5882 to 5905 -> 0.05 mag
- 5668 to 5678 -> 0.03 mag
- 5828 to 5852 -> -0.01 mag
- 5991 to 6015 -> 0.00 mag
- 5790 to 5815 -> 0.01 mag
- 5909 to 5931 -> 0.01 mag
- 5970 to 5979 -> 0.01 mag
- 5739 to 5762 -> 0.01 mag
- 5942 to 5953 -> -0.03 mag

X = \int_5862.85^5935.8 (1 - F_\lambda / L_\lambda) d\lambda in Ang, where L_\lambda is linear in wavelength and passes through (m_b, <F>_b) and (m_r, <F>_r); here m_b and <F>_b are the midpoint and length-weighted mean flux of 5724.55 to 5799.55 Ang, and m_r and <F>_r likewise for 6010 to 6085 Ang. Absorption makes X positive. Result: 1.4 Ang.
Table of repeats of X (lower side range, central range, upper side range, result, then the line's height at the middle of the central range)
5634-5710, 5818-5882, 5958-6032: 0.0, 5.4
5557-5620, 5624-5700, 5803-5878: -0.1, 5.49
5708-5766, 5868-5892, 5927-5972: 0.2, 5.41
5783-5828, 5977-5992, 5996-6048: -0.1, 5.34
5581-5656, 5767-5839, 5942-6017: 0.2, 5.46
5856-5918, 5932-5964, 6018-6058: -0.6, 5.31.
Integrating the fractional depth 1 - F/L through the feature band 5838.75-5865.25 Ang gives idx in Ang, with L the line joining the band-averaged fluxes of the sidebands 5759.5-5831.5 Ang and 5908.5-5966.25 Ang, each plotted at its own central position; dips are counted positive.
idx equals 0.4 Ang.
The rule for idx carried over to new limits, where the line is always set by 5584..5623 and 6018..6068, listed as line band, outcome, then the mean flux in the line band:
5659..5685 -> 0.55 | 5.36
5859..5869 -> 0.33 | 5.21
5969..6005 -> -0.17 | 5.36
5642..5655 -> -0.51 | 5.7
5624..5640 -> 0.03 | 5.48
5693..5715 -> 0.05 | 5.45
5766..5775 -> -0.17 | 5.54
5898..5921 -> 0.18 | 5.33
